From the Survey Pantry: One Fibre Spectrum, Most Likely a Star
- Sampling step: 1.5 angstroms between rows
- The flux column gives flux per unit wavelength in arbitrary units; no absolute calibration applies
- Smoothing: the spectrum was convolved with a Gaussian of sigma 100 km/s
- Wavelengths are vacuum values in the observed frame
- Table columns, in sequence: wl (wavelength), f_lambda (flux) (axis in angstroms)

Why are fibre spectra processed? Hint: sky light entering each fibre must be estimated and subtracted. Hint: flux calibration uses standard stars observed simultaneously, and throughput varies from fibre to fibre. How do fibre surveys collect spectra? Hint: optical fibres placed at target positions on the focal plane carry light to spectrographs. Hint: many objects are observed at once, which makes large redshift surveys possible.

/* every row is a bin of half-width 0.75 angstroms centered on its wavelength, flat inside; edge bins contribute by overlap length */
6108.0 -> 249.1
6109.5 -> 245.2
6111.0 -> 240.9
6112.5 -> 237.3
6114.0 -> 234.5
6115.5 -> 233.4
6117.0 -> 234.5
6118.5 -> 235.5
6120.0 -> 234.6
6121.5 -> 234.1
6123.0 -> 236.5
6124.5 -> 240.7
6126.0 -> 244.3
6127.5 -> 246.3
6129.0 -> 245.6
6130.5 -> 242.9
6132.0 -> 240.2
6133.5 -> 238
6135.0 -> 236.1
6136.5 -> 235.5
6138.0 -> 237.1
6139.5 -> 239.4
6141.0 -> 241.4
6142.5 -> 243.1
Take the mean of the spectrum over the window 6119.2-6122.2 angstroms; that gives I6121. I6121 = 234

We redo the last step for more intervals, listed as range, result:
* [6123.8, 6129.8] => 244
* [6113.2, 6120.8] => 235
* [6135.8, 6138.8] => 236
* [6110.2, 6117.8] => 236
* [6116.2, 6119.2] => 235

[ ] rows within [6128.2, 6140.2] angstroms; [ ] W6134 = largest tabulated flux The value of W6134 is 245.6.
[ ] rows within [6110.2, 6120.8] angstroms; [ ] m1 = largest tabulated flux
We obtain 240.9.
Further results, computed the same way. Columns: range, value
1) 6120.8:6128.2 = 246.3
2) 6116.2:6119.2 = 235.5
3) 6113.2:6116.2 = 234.5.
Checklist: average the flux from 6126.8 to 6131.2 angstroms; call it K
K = 245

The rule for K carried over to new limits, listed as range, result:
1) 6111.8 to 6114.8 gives 236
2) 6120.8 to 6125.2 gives 237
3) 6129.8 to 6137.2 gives 239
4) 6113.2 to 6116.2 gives 234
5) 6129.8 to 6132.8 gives 241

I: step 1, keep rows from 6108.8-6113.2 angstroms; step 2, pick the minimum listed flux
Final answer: 237.3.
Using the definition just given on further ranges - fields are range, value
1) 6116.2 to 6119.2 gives 234.5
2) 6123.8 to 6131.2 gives 240.7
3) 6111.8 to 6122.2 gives 233.4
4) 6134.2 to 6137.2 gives 235.5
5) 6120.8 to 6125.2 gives 234.1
